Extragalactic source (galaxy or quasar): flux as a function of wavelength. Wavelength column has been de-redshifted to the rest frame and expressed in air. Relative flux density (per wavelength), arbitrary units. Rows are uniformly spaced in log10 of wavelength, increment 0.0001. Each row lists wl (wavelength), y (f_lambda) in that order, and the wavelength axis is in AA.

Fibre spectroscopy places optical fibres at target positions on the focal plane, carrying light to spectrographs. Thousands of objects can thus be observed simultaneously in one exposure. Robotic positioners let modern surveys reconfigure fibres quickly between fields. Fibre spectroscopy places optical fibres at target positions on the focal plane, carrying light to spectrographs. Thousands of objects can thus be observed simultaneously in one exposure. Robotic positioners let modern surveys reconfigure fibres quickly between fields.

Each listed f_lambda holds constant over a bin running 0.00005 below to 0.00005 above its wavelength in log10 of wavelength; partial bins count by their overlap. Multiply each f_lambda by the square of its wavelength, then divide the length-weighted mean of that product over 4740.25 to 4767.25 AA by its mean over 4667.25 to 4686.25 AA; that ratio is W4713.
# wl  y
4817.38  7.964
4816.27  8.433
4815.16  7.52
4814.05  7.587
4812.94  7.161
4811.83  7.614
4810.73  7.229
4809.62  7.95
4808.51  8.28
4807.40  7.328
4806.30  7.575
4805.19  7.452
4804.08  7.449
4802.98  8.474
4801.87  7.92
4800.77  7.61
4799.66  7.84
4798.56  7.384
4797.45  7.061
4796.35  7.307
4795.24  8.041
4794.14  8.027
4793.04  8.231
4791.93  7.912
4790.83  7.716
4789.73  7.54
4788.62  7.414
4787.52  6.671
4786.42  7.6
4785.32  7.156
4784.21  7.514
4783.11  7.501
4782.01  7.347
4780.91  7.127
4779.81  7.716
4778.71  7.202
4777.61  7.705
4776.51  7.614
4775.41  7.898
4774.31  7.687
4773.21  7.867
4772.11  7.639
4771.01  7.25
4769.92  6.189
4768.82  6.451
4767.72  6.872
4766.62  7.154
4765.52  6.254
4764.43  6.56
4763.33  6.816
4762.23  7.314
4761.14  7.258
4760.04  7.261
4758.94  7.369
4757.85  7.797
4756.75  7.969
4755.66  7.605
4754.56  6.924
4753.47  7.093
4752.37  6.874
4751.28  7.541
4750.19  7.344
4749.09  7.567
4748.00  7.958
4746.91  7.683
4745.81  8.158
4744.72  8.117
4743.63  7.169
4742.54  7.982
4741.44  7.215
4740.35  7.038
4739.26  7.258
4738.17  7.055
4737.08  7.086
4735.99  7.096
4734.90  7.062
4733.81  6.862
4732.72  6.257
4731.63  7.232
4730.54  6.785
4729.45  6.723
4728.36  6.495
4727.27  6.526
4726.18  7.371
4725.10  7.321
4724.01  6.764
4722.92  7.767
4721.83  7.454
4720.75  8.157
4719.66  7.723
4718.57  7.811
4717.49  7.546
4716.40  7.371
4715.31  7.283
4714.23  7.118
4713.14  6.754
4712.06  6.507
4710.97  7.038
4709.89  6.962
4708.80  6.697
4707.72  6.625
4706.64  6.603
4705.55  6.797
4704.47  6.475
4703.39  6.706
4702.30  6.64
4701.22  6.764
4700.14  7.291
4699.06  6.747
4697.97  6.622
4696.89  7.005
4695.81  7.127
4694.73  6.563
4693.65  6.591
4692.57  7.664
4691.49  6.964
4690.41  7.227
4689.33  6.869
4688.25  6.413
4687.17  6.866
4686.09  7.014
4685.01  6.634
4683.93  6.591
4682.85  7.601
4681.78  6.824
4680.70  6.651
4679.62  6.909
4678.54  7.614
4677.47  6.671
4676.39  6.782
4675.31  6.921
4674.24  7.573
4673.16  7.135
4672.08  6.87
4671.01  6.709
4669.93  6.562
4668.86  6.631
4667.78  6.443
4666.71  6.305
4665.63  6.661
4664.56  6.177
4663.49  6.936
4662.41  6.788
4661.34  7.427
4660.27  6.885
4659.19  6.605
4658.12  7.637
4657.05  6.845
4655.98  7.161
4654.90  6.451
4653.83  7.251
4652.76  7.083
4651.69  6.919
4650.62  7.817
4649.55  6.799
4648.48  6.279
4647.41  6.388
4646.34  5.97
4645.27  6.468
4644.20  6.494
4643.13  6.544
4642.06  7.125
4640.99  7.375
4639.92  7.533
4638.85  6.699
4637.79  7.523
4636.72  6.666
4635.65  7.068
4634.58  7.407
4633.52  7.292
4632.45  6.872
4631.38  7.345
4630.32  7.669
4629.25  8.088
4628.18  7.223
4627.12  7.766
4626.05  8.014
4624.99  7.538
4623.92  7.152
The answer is 1.10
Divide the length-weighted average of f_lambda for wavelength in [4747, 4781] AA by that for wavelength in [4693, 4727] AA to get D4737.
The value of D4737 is 1.04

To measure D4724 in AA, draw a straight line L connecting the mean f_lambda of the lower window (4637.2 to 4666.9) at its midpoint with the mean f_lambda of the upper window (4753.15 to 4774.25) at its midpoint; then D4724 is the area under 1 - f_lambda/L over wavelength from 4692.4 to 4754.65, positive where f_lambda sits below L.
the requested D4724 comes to -0.60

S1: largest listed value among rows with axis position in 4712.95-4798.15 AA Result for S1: 8.231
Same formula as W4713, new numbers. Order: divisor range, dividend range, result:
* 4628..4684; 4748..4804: 1.12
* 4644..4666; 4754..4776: 1.11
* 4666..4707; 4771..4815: 1.16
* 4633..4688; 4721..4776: 1.09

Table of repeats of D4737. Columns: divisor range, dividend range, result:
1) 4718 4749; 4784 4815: 1.04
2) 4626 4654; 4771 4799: 1.07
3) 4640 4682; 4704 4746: 1.04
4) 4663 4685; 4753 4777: 1.06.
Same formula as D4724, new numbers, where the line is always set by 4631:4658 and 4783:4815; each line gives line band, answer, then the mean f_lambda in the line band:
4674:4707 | 1.15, 6.89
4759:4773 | 0.95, 6.96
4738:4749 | -0.32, 7.58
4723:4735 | 0.69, 6.88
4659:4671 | 0.60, 6.68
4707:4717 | 0.42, 6.93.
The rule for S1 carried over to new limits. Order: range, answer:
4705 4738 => 8.157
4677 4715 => 7.664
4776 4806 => 8.474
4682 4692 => 7.601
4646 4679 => 7.817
